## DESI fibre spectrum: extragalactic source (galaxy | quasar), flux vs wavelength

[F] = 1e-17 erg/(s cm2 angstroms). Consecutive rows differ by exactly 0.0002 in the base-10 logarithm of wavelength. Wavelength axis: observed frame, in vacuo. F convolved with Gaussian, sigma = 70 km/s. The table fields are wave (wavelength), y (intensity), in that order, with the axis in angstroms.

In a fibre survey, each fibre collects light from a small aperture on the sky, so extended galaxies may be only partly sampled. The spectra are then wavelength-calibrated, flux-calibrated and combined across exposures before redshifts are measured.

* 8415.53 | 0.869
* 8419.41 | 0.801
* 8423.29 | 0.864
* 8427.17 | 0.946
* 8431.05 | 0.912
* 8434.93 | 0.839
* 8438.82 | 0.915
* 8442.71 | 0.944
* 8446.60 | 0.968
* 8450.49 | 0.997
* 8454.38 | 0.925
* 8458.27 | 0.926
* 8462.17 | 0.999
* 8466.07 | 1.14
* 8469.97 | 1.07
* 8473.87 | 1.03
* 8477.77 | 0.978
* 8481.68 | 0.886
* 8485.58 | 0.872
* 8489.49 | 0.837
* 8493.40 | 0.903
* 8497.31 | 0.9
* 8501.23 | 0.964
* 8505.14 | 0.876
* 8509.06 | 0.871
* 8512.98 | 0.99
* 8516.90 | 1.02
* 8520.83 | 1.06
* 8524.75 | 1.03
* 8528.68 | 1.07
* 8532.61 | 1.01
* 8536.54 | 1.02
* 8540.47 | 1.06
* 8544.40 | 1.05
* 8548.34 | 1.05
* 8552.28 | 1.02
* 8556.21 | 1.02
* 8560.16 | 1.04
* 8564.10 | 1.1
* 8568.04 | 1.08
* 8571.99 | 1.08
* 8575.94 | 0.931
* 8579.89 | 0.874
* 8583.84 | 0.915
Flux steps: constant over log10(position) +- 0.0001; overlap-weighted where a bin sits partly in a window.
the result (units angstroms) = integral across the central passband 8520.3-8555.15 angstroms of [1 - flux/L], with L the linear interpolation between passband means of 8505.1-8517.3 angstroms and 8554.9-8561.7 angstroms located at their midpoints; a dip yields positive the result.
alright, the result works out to -1.8 angstroms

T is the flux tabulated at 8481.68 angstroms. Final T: 0.886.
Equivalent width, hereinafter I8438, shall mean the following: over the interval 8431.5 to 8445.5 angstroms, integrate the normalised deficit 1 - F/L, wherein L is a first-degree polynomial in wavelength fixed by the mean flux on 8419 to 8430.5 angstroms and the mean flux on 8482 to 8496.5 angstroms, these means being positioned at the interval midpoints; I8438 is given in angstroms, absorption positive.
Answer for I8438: -0.35 angstroms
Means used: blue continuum 0.885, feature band 0.905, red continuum 0.875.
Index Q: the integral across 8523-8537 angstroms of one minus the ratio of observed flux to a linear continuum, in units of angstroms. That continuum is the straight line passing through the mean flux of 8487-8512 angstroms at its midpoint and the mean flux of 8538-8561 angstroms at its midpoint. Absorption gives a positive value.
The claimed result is -0.7 angstroms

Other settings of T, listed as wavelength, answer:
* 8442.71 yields 0.944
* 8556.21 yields 1.02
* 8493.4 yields 0.903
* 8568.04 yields 1.08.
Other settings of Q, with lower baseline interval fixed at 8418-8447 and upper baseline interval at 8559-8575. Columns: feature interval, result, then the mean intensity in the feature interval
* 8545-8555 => 0.1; 1.04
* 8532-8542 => 0.0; 1.03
